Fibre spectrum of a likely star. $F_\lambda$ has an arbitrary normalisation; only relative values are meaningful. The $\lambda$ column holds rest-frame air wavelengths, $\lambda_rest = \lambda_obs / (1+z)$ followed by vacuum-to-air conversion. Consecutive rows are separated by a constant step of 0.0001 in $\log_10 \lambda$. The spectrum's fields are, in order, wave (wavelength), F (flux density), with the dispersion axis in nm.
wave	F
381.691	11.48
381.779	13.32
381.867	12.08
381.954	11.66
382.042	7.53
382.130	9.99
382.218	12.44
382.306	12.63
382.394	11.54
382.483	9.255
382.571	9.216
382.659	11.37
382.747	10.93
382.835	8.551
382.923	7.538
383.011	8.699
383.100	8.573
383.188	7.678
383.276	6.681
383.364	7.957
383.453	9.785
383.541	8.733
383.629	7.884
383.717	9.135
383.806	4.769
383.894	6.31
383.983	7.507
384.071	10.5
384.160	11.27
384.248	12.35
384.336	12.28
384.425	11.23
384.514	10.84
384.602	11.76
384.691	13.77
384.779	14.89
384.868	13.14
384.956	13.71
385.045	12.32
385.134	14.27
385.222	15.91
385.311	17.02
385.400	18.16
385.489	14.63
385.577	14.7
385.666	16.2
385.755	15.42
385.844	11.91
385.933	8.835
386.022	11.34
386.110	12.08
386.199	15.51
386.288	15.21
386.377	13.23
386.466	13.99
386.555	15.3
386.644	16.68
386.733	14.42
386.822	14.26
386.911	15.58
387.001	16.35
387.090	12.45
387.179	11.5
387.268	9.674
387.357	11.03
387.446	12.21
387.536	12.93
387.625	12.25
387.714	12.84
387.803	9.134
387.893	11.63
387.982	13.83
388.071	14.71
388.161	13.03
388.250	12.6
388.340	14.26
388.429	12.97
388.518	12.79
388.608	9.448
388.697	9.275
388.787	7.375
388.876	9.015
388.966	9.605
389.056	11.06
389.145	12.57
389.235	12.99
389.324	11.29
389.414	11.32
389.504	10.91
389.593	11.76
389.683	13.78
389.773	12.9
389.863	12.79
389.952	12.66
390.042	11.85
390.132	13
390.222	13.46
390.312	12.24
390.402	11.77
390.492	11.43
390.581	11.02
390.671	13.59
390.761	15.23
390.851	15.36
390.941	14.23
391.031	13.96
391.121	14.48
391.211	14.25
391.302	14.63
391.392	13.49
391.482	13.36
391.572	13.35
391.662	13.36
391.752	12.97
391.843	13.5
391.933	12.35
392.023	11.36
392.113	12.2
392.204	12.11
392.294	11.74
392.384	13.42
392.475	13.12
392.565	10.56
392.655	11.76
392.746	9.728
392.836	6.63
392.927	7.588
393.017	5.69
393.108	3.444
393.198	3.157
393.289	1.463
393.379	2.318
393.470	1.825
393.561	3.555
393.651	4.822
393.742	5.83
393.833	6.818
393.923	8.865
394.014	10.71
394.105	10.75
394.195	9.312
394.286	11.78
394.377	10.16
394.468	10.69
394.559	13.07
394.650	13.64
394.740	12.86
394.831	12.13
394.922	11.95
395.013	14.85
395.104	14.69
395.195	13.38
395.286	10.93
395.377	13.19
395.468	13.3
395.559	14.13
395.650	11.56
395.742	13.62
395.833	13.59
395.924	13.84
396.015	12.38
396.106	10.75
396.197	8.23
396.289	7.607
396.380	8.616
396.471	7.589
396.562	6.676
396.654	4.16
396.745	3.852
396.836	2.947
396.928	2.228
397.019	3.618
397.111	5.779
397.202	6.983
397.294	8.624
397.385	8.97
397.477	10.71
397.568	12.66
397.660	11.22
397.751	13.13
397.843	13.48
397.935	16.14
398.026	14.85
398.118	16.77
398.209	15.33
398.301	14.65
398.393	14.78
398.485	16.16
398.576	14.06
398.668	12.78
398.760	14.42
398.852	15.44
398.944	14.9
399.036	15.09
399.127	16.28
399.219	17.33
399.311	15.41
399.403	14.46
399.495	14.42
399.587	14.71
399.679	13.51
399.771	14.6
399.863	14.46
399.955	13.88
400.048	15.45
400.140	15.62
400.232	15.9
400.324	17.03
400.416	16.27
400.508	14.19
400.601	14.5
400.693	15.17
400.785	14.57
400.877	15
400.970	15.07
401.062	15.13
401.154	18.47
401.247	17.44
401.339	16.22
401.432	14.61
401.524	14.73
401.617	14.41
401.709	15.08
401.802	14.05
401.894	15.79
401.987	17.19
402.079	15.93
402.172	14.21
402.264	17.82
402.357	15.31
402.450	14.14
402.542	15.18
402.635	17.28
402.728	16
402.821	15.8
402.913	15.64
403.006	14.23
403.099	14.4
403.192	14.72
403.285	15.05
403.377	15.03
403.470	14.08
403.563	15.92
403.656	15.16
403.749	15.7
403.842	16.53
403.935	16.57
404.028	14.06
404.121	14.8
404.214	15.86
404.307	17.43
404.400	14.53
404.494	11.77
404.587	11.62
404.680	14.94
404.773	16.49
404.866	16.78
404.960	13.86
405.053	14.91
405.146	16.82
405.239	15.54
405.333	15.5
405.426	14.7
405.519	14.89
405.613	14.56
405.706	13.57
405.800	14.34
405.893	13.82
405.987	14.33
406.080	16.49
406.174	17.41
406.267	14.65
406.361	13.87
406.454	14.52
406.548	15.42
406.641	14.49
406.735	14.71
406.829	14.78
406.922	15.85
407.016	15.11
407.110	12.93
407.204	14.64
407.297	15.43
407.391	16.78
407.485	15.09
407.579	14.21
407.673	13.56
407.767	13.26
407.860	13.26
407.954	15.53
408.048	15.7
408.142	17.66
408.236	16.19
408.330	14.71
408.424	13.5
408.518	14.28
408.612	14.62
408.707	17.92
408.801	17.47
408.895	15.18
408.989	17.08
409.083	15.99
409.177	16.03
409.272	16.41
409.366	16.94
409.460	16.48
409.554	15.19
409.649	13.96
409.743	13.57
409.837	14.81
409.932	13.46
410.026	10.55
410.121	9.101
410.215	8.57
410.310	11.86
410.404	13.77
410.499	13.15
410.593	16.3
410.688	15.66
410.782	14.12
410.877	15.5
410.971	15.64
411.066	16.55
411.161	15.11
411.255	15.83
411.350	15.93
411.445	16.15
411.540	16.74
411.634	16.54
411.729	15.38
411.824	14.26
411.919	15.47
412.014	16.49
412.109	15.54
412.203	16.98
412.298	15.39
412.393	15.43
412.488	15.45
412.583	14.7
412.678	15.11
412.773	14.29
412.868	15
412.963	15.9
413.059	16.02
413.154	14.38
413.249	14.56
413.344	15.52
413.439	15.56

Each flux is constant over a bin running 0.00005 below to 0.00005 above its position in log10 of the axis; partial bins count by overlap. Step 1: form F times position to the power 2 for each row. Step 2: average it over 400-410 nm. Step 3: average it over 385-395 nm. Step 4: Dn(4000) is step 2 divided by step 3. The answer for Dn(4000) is 1.39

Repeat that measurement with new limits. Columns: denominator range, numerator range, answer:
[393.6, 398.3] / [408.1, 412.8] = 1.54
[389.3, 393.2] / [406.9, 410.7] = 1.34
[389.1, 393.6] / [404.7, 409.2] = 1.47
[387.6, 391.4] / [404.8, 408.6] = 1.32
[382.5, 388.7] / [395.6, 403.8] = 1.21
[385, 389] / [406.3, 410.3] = 1.25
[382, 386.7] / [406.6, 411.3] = 1.44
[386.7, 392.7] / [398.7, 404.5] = 1.30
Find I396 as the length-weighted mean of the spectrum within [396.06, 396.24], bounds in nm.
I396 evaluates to 9.54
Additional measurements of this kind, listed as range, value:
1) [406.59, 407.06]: 15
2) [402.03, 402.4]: 15.9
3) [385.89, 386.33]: 12.6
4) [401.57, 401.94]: 14.8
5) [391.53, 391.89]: 13.3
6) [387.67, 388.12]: 12.4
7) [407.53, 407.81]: 13.7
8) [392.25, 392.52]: 12.8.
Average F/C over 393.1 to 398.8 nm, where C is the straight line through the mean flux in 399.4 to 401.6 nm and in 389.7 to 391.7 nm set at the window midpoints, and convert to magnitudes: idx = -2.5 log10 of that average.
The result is 0.38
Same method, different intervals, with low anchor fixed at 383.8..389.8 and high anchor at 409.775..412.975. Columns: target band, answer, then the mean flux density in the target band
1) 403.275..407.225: -0.06 mag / 15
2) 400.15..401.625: -0.13 mag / 15.6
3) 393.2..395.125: 0.42 mag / 8.95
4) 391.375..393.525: 0.34 mag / 9.52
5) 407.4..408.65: -0.03 mag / 14.8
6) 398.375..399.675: -0.10 mag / 15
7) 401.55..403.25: -0.11 mag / 15.4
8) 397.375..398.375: -0.01 mag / 13.6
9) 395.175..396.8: 0.28 mag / 10.3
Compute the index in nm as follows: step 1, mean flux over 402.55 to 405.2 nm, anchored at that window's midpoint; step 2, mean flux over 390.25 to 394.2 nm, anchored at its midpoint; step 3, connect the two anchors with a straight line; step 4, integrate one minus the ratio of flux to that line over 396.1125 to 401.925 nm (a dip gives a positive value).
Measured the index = 0.16 nm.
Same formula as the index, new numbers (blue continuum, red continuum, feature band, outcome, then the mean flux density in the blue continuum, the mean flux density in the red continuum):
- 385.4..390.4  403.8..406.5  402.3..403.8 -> -0.05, 12.7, 15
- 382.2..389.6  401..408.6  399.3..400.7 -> -0.06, 11.8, 15.1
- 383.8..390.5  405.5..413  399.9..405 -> -0.40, 12.5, 15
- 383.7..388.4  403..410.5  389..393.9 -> 0.92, 12.9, 14.8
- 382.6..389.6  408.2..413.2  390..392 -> -0.13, 11.9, 15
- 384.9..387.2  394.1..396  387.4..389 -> 0.26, 14.3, 12.6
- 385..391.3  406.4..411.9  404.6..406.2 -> -0.06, 13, 14.9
